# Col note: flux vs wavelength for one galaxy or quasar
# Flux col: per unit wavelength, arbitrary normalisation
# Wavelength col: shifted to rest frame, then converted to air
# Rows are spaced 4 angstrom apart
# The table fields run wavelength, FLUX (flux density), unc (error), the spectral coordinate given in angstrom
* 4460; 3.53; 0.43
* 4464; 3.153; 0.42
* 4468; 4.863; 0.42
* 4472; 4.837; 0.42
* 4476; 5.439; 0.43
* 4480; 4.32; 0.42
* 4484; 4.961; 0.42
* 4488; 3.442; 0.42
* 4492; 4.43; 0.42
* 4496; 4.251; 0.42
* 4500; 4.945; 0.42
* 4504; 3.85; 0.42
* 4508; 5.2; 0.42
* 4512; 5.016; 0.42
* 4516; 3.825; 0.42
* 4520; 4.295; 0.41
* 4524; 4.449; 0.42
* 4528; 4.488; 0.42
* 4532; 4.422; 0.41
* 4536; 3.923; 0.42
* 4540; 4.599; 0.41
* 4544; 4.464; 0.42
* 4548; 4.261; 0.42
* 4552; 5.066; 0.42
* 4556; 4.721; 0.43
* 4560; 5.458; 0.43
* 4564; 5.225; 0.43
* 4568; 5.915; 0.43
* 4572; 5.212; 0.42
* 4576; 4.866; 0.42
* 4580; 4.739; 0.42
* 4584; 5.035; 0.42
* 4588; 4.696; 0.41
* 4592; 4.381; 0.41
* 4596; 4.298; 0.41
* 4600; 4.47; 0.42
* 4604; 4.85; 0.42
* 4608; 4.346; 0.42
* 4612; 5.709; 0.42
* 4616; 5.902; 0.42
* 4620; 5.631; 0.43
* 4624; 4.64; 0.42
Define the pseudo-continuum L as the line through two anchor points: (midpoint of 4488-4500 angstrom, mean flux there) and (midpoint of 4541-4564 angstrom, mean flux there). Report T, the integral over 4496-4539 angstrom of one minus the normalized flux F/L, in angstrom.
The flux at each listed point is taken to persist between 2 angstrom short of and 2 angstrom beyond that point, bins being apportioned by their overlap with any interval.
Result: 0.60 angstrom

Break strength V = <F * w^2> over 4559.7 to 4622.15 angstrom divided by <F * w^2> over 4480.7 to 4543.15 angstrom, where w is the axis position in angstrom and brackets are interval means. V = 1.18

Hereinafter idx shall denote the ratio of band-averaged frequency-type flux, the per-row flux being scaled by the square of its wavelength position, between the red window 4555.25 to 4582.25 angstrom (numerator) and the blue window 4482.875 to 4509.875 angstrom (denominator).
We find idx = 1.21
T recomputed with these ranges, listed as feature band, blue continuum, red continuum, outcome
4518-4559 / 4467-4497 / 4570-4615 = 1.7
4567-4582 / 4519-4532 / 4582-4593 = -1.5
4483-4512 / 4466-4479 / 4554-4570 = 3.6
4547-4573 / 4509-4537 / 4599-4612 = -3.4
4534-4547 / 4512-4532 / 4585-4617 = 0.4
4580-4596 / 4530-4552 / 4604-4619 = 1.0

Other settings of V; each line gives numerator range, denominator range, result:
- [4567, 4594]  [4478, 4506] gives 1.19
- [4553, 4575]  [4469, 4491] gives 1.19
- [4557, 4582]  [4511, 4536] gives 1.22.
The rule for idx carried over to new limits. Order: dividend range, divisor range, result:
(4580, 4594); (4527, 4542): 1.11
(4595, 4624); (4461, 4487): 1.18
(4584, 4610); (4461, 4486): 1.05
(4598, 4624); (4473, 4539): 1.20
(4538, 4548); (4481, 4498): 1.07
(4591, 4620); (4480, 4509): 1.17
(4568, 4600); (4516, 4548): 1.13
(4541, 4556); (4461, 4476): 1.09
